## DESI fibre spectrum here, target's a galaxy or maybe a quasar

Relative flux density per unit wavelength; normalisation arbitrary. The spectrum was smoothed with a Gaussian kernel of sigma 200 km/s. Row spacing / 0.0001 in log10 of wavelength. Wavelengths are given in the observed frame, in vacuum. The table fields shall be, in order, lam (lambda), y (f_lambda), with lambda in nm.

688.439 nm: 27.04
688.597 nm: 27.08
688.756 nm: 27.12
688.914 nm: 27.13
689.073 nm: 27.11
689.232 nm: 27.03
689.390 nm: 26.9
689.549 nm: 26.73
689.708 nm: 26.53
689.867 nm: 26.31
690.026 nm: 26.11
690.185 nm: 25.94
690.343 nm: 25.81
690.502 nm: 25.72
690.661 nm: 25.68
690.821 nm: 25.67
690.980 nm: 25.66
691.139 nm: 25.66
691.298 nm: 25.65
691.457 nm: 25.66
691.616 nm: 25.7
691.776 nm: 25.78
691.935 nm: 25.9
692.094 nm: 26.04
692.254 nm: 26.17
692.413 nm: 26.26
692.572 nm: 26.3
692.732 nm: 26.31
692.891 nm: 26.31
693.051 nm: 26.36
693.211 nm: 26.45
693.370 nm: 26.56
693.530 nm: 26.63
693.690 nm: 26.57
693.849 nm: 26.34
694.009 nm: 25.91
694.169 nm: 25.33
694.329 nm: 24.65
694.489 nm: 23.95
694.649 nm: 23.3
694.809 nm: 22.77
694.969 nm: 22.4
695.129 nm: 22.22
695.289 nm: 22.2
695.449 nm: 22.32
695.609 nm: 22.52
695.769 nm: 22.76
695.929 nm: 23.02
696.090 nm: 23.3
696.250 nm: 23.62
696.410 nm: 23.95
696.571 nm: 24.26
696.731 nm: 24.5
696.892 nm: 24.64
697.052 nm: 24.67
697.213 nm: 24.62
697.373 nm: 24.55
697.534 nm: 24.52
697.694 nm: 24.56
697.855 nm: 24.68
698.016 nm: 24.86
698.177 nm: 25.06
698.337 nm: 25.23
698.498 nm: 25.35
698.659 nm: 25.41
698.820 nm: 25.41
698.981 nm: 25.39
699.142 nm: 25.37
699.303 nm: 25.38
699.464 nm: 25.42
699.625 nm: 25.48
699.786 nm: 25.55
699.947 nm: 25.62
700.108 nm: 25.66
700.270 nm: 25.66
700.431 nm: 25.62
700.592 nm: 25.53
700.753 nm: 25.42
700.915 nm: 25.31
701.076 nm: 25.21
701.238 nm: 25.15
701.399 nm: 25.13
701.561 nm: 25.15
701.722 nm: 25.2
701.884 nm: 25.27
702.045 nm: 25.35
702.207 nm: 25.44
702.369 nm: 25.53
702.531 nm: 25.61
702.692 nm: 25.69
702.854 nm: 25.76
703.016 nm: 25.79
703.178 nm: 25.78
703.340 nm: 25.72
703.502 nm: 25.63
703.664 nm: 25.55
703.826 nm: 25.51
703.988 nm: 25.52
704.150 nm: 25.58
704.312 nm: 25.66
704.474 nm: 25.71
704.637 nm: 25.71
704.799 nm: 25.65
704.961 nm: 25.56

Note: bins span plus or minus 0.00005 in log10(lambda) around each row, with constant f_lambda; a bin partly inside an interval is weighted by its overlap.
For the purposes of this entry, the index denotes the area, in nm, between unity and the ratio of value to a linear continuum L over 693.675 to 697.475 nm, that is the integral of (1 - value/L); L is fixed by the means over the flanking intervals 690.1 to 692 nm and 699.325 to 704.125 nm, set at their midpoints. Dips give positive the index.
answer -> 0.26 nm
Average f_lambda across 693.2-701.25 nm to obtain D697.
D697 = 24.7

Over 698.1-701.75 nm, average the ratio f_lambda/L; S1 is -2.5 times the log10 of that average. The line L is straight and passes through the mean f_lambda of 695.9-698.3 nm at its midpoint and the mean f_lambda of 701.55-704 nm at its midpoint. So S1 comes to -0.019 mag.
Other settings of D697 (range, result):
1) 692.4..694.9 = 25.6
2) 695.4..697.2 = 23.7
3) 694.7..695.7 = 22.4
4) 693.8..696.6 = 23.6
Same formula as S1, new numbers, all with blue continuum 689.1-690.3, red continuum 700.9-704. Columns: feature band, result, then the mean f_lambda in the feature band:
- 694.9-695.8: 0.164 mag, 22.4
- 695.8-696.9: 0.096 mag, 23.8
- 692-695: 0.028 mag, 25.6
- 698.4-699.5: 0.016 mag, 25.4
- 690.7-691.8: 0.031 mag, 25.7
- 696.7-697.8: 0.057 mag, 24.6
